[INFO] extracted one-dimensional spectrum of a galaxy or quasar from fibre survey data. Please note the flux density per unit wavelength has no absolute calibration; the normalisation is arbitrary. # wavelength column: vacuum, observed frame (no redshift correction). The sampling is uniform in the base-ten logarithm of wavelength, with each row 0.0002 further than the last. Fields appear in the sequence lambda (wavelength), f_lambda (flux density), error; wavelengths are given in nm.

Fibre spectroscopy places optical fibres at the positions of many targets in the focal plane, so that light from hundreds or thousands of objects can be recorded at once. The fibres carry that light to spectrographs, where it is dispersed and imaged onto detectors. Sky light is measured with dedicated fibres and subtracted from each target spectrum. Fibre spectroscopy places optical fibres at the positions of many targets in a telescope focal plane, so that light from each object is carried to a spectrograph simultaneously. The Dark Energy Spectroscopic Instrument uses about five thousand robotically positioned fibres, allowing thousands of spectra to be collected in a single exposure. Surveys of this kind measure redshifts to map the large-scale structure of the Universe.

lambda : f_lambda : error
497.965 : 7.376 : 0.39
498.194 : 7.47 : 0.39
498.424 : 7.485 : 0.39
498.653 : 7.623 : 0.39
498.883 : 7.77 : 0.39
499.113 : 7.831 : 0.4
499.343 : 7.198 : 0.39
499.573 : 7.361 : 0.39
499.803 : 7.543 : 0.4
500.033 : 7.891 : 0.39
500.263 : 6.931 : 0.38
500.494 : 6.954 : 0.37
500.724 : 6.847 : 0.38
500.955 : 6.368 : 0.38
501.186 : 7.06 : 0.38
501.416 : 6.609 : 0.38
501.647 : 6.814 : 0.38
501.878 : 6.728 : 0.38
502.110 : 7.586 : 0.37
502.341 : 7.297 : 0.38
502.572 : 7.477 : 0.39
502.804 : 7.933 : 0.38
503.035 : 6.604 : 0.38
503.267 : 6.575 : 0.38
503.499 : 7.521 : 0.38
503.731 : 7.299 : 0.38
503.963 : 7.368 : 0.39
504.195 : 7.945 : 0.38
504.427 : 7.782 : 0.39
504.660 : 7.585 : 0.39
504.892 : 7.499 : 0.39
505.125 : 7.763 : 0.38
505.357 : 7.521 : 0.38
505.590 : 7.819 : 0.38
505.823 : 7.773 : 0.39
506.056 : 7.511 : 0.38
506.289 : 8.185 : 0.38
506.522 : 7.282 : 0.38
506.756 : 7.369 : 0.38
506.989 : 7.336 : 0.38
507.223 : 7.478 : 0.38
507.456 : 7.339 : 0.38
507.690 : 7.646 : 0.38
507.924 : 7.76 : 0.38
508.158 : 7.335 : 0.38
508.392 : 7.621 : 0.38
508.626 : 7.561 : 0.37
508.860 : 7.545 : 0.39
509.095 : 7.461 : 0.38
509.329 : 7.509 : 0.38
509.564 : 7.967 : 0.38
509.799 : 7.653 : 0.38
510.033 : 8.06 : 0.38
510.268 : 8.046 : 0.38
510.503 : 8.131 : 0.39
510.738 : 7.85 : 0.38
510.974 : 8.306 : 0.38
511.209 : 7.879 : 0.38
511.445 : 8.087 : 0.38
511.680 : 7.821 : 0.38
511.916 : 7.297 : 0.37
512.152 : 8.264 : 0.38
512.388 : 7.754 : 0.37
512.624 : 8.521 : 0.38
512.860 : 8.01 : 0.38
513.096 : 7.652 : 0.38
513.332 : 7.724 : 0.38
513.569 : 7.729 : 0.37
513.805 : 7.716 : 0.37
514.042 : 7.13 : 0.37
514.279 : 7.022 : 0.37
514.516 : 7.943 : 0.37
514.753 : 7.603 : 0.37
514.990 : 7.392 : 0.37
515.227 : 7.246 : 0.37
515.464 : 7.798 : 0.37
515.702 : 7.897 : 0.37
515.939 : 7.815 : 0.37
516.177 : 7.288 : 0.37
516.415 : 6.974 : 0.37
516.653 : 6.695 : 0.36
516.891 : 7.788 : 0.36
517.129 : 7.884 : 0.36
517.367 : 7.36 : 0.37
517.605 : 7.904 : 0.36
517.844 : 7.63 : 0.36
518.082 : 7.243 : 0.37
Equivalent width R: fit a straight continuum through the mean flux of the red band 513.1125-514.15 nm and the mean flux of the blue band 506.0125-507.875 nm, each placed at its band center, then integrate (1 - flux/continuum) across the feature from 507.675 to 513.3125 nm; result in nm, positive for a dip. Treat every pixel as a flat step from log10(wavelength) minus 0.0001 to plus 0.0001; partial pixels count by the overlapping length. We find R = -0.198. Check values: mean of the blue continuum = 7.53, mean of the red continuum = 7.59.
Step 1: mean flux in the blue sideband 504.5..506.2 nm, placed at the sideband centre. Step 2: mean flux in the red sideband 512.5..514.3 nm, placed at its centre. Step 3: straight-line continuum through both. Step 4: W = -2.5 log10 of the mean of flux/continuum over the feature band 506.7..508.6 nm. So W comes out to 0.03 mag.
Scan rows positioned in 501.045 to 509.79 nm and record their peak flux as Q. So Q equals 8.185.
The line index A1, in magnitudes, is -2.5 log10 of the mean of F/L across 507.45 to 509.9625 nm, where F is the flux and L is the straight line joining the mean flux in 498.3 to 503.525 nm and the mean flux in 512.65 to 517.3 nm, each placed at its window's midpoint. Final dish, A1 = -0.03 mag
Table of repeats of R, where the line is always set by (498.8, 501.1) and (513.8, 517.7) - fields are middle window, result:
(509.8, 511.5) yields -0.14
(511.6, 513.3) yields -0.10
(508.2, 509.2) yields -0.02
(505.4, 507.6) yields -0.06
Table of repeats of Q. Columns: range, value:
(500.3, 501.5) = 7.06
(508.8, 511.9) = 8.306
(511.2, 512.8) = 8.521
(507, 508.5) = 7.76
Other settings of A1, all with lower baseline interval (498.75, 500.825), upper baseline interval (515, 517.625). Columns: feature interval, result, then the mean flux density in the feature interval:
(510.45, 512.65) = -0.071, 7.96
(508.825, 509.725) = -0.026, 7.62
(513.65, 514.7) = 0.001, 7.47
